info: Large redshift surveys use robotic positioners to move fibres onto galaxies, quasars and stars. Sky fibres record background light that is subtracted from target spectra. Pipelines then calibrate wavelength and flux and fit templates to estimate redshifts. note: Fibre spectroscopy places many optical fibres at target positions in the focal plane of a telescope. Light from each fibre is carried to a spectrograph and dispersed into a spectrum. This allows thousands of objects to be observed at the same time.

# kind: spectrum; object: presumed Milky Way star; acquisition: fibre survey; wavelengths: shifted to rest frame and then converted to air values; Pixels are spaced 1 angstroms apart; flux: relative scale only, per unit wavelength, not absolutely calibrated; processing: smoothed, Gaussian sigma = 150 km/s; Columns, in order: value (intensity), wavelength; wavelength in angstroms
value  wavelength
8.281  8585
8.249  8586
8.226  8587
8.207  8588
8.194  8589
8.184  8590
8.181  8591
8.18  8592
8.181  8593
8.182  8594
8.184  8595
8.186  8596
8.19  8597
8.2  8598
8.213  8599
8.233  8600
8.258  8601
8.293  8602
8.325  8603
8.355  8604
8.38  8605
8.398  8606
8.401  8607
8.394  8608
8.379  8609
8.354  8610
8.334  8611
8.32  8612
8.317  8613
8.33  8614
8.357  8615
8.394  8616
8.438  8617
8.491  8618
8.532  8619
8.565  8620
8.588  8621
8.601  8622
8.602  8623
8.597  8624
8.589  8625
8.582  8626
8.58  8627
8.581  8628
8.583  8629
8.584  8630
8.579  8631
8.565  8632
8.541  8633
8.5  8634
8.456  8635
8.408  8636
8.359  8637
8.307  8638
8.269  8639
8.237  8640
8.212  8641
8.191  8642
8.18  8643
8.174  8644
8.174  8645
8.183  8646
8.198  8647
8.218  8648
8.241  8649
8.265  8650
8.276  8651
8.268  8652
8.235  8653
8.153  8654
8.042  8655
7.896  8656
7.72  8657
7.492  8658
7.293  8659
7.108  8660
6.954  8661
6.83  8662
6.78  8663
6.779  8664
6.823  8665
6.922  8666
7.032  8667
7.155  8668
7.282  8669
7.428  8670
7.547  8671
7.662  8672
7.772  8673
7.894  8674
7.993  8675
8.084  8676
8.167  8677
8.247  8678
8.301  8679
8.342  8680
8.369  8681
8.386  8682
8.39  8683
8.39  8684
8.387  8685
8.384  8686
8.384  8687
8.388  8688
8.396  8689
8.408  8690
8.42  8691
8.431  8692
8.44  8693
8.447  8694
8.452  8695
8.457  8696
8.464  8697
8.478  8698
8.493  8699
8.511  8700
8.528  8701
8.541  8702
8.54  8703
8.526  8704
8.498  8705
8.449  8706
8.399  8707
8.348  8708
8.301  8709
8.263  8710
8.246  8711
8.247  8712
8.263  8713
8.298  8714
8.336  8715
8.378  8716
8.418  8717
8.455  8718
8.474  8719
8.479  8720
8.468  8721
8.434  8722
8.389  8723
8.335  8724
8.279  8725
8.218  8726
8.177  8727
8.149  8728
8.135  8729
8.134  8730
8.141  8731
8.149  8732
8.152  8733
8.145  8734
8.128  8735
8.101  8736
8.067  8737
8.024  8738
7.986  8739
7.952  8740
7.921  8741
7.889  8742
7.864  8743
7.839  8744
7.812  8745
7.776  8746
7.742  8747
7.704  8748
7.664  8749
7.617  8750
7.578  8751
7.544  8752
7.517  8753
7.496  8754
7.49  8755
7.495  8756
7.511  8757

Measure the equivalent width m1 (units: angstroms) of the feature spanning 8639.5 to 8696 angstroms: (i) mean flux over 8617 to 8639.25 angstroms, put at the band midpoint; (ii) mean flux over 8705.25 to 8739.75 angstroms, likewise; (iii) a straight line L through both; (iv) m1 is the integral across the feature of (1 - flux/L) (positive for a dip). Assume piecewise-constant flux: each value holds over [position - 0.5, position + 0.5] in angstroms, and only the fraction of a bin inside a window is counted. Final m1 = 3.1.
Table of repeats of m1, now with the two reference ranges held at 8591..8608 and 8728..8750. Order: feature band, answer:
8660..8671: 1.48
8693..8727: -1.60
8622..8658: -0.64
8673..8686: -0.23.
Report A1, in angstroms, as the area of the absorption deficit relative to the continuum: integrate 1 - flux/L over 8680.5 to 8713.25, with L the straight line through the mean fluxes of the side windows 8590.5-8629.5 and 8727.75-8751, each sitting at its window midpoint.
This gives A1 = -1.3 angstroms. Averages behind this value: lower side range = 8.38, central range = 8.41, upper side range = 7.95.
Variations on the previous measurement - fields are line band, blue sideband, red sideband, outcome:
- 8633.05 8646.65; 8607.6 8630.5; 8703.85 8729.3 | 0.3 angstroms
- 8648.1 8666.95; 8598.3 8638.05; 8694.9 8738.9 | 1.9 angstroms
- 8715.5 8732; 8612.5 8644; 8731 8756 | -0.8 angstroms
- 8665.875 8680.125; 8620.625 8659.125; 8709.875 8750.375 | 0.9 angstroms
